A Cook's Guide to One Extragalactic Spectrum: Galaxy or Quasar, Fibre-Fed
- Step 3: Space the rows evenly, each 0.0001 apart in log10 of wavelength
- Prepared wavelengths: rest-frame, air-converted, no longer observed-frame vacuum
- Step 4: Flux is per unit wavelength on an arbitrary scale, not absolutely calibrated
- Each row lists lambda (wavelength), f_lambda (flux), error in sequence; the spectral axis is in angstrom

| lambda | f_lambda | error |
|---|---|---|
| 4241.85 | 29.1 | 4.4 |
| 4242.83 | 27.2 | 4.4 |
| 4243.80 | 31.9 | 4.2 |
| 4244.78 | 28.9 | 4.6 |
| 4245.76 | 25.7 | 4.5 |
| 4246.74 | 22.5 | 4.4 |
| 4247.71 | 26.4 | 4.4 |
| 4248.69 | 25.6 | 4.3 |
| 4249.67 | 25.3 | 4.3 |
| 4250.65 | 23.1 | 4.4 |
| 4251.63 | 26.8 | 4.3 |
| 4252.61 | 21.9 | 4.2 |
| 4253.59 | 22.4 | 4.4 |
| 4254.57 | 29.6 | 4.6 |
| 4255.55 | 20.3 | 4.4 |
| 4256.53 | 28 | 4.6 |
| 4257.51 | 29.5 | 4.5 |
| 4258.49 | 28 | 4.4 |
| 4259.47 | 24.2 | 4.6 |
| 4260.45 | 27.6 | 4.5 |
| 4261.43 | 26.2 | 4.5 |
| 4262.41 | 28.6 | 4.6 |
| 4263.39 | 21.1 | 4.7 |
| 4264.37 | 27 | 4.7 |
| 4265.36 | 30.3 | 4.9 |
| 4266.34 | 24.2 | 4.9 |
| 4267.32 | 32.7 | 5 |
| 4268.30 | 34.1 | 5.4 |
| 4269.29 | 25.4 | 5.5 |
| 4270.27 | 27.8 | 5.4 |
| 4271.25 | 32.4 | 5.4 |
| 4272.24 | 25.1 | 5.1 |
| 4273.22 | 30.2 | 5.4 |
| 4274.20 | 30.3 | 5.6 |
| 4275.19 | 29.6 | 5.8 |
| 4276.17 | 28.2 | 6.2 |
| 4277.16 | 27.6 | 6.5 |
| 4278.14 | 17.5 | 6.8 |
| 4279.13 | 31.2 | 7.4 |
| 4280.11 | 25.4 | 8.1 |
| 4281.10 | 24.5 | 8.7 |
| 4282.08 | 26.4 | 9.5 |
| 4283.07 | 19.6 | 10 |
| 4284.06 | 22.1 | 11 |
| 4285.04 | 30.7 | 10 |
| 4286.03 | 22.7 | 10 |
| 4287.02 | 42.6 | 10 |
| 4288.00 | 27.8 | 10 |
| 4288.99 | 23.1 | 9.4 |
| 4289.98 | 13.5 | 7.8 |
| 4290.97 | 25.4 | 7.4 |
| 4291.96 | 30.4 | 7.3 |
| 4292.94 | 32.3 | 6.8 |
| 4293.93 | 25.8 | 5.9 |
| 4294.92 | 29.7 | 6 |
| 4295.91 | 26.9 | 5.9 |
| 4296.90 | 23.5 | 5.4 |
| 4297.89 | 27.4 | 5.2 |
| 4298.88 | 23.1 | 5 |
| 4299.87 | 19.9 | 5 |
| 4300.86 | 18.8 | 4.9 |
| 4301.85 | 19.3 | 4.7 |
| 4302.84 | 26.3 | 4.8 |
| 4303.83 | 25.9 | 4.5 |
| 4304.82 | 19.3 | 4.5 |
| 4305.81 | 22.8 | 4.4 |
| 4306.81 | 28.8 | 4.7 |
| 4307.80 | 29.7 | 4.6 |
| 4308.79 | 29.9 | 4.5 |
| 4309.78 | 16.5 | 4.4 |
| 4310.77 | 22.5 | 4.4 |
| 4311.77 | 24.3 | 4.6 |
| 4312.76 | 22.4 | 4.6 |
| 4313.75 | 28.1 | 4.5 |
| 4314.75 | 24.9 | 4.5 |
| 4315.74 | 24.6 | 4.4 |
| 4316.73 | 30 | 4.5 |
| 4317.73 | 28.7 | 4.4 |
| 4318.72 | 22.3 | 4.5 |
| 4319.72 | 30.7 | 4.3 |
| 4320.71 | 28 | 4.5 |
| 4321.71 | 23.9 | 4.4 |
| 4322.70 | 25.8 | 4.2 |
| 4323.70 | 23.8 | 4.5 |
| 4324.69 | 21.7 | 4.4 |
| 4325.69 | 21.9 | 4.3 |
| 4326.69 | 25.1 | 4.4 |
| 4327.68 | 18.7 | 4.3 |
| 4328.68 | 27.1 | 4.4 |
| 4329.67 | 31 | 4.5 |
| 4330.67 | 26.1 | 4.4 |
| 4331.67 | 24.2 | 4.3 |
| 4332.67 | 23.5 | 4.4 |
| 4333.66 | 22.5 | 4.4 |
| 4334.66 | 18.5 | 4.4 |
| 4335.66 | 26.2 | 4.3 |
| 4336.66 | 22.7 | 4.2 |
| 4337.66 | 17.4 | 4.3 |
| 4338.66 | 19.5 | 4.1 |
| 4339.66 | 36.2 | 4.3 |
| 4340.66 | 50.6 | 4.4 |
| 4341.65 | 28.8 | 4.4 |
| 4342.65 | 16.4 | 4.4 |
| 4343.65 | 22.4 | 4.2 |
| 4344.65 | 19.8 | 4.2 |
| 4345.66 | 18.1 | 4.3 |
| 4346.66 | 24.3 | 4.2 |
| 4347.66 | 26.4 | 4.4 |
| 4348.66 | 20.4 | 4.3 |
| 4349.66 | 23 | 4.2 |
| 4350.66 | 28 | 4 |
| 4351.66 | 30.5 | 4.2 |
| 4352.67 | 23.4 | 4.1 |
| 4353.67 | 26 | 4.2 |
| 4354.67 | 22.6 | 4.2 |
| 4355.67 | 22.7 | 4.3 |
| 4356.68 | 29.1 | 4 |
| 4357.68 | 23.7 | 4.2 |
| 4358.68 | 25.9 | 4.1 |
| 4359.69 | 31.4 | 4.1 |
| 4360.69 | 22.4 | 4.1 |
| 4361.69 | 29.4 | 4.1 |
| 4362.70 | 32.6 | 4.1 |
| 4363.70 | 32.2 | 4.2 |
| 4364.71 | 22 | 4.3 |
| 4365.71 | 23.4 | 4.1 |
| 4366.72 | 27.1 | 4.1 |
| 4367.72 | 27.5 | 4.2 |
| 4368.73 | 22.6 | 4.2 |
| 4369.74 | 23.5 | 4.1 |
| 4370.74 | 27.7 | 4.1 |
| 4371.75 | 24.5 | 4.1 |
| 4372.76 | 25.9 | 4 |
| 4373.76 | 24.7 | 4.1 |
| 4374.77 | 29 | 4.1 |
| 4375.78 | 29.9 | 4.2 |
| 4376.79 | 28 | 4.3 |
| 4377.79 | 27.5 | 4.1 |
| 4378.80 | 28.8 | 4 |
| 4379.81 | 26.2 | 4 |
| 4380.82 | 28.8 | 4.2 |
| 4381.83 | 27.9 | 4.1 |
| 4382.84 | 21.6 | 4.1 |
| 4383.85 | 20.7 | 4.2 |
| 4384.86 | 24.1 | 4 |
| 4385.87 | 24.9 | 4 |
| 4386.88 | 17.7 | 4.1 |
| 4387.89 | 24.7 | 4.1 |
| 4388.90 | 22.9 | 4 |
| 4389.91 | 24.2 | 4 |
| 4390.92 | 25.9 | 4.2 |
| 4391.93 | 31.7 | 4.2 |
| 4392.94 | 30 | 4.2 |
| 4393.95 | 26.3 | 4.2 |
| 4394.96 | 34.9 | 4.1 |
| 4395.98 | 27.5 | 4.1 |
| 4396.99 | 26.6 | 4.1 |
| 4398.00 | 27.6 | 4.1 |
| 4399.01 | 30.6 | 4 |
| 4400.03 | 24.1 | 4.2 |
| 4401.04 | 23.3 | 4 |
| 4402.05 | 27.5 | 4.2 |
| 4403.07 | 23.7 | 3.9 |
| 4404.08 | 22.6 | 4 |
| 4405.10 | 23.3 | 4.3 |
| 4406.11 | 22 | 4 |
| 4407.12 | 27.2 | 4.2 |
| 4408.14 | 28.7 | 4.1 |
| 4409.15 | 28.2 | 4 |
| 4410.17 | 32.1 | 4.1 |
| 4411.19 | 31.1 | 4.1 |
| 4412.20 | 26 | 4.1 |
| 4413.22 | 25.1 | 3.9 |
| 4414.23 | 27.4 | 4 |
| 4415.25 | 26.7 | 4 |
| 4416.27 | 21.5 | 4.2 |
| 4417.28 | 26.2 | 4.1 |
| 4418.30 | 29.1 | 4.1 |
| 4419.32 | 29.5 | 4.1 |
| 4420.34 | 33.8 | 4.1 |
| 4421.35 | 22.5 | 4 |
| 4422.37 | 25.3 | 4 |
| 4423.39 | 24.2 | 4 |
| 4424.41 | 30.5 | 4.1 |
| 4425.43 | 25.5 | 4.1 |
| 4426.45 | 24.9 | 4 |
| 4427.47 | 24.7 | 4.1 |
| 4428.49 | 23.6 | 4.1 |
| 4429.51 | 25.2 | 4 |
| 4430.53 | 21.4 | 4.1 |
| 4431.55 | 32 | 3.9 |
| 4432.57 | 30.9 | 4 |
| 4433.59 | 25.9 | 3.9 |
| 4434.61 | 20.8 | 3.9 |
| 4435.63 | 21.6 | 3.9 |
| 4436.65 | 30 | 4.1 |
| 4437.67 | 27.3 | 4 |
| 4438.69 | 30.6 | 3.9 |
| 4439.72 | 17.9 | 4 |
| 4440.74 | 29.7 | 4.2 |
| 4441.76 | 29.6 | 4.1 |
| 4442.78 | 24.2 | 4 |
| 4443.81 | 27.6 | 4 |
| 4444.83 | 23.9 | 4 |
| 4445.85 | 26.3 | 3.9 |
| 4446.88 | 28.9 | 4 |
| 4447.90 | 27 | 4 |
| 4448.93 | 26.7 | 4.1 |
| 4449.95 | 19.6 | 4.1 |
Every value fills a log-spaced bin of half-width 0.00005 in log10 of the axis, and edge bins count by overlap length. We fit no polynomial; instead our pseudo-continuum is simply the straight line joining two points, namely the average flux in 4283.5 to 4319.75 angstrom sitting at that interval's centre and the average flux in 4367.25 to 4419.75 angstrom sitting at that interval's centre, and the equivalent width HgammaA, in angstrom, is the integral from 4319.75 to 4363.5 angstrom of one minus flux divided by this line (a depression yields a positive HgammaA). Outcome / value 0.9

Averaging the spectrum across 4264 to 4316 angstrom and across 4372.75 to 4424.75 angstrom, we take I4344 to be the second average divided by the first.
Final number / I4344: 1.02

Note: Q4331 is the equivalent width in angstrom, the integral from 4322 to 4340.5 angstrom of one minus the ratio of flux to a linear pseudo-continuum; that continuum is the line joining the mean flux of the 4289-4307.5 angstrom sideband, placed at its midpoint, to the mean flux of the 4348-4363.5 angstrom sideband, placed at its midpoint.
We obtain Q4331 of 0.7 angstrom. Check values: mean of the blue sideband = 24.4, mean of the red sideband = 26.2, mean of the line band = 24.5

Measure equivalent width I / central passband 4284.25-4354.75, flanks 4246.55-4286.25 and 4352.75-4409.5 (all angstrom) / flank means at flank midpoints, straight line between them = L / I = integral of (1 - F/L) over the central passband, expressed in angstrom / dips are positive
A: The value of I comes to 3.1 angstrom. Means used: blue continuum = 26.5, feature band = 25.1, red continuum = 26.1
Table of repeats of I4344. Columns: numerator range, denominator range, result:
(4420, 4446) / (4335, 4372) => 1.02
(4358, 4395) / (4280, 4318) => 1.04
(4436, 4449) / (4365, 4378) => 1.03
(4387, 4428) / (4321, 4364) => 1.06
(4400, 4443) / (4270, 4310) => 1.01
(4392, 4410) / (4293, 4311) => 1.10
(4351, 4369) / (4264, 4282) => 0.95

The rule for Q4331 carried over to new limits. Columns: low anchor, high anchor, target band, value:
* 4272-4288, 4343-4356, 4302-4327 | 0.35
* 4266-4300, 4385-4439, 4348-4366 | 0.37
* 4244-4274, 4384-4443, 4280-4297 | 0.23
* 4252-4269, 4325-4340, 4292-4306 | 0.37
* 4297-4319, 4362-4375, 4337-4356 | 0.39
